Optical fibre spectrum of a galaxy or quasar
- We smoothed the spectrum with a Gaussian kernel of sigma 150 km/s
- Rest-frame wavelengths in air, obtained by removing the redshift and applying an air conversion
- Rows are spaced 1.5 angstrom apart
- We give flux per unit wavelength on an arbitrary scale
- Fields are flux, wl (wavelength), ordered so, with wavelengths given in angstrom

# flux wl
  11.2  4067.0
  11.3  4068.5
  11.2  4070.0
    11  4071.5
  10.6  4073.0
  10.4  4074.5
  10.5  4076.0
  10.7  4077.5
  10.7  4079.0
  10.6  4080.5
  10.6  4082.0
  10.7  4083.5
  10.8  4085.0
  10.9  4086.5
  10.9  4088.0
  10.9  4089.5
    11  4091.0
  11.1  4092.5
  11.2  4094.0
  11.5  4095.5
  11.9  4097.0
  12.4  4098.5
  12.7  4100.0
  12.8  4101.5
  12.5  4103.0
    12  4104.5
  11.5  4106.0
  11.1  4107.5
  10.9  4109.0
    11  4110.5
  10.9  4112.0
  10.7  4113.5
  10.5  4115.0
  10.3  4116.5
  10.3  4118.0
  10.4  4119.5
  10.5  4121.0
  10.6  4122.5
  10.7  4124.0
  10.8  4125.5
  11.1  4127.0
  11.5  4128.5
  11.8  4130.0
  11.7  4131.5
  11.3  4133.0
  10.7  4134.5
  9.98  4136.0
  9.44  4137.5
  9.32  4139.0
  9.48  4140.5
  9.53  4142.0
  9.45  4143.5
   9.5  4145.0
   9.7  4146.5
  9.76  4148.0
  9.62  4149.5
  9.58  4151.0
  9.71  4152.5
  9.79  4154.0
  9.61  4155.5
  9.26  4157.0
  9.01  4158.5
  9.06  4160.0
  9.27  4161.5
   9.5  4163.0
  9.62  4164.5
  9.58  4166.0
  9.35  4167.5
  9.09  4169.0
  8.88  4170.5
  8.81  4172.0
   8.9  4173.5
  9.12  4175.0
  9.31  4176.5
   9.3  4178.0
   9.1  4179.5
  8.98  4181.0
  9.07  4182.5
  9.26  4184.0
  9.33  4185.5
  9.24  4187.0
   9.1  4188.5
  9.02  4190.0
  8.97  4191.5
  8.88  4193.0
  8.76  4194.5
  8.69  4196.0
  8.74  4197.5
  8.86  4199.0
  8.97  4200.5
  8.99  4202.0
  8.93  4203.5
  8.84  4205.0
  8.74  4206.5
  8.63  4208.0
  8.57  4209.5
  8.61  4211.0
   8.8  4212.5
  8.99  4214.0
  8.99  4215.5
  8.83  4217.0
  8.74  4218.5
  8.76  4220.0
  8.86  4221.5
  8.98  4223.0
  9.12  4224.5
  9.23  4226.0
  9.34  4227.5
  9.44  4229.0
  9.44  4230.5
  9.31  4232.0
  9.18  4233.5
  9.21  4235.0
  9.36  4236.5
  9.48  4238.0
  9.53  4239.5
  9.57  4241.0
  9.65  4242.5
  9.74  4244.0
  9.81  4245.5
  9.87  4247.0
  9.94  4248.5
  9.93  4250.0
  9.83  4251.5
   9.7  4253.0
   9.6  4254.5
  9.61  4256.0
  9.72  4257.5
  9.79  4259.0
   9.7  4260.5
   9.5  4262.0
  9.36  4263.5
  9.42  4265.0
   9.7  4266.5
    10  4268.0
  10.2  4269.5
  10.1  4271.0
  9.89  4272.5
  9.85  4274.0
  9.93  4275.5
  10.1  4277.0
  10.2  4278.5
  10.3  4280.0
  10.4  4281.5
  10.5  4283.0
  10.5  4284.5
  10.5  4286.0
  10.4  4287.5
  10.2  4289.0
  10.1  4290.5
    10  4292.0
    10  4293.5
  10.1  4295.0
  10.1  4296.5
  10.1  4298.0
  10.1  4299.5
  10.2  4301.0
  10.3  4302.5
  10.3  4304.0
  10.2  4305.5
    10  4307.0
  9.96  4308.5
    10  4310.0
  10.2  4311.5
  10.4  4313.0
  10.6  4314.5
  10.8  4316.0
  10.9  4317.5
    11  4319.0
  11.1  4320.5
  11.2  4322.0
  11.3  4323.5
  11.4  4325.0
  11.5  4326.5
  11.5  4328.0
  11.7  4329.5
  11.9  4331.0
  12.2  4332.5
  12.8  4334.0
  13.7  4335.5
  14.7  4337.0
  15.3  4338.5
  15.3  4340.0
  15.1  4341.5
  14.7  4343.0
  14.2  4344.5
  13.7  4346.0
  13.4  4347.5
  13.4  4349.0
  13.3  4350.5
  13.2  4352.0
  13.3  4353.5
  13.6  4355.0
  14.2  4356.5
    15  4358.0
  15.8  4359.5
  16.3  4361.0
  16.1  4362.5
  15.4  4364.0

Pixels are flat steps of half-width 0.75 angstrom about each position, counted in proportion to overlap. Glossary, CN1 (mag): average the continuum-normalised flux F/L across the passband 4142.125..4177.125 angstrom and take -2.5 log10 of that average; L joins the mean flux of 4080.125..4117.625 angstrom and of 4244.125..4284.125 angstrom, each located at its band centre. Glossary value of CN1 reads 0.15 mag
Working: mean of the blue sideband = 11.3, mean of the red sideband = 9.89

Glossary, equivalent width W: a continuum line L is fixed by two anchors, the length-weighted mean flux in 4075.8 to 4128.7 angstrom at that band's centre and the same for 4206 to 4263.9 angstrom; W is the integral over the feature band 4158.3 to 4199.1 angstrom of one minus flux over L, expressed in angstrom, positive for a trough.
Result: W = 3.9 angstrom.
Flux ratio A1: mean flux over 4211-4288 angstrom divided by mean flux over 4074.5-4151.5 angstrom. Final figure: 0.89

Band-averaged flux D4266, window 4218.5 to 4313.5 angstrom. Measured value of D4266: 9.81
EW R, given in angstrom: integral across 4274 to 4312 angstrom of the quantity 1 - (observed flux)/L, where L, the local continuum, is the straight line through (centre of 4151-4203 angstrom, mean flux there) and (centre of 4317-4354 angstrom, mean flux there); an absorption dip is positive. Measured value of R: 5.4 angstrom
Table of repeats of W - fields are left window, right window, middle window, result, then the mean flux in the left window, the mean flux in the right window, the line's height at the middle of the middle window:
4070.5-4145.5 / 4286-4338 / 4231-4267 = 4.31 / 10.9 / 10.9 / 10.9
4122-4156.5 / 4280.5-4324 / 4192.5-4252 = 6.60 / 10.2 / 10.4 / 10.3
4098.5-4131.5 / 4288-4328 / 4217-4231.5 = 2.29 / 11.2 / 10.5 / 10.8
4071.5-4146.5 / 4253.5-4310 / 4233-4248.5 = 0.99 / 10.9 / 10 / 10.2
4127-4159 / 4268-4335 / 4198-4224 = 3.62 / 10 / 10.6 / 10.3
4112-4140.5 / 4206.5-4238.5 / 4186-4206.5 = 1.18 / 10.6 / 9.03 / 9.47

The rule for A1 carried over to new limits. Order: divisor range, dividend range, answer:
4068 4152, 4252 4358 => 1.04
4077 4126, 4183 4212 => 0.80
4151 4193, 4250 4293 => 1.08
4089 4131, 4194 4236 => 0.80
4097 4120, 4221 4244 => 0.82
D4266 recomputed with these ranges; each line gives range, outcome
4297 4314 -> 10.2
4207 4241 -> 9.07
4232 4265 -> 9.61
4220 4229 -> 9.1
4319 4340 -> 12.4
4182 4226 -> 8.91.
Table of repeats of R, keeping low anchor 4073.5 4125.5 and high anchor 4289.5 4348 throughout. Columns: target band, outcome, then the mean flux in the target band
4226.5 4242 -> 2.7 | 9.39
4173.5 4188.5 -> 2.8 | 9.17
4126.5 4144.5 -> 1.2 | 10.4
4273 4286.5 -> 1.5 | 10.2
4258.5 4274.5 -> 2.3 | 9.77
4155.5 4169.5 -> 2.4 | 9.32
